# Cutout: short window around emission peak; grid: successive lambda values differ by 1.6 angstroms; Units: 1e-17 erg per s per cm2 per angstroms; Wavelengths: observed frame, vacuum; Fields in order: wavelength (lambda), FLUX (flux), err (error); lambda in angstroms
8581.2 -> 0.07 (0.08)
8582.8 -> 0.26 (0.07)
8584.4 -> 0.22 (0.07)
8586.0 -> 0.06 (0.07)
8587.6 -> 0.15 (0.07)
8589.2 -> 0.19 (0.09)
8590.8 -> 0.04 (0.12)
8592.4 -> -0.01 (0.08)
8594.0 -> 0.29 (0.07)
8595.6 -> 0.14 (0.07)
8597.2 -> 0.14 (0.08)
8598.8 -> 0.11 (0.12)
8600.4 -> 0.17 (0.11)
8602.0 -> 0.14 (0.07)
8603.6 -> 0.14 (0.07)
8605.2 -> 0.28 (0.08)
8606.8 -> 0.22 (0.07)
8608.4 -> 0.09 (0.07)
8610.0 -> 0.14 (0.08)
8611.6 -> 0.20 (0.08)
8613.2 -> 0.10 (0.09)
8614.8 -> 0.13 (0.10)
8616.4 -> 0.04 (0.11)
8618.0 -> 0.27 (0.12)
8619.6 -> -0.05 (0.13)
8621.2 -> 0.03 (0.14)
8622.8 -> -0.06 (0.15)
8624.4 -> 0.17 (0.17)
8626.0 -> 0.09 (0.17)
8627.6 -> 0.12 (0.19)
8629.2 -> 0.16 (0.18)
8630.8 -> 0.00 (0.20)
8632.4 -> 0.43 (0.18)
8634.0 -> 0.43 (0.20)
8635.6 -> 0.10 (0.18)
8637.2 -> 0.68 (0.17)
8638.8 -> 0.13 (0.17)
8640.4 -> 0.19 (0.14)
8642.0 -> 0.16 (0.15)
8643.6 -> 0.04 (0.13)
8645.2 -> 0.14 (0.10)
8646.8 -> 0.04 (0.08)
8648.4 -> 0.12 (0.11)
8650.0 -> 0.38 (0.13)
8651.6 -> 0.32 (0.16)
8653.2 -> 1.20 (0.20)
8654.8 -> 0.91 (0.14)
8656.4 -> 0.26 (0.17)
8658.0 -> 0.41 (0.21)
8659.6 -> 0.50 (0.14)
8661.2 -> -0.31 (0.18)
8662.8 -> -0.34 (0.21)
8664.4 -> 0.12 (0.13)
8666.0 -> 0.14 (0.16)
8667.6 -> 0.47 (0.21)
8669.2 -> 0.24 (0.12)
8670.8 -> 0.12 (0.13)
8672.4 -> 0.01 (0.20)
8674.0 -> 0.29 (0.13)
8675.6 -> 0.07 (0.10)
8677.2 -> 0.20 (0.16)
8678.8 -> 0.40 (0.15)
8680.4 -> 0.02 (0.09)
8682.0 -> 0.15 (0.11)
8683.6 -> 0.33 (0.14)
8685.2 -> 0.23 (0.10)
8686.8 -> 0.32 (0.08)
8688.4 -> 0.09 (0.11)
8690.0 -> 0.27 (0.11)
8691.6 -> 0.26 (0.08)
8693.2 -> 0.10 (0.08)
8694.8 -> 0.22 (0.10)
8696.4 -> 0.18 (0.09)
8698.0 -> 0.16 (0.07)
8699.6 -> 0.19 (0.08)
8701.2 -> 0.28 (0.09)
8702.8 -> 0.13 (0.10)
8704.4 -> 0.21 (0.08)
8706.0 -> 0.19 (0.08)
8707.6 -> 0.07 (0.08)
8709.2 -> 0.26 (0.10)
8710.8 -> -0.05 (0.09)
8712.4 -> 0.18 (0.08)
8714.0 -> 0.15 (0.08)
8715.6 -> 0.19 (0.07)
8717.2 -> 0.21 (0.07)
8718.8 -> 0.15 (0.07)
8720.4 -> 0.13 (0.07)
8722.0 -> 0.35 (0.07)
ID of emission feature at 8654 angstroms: H-gamma 4340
